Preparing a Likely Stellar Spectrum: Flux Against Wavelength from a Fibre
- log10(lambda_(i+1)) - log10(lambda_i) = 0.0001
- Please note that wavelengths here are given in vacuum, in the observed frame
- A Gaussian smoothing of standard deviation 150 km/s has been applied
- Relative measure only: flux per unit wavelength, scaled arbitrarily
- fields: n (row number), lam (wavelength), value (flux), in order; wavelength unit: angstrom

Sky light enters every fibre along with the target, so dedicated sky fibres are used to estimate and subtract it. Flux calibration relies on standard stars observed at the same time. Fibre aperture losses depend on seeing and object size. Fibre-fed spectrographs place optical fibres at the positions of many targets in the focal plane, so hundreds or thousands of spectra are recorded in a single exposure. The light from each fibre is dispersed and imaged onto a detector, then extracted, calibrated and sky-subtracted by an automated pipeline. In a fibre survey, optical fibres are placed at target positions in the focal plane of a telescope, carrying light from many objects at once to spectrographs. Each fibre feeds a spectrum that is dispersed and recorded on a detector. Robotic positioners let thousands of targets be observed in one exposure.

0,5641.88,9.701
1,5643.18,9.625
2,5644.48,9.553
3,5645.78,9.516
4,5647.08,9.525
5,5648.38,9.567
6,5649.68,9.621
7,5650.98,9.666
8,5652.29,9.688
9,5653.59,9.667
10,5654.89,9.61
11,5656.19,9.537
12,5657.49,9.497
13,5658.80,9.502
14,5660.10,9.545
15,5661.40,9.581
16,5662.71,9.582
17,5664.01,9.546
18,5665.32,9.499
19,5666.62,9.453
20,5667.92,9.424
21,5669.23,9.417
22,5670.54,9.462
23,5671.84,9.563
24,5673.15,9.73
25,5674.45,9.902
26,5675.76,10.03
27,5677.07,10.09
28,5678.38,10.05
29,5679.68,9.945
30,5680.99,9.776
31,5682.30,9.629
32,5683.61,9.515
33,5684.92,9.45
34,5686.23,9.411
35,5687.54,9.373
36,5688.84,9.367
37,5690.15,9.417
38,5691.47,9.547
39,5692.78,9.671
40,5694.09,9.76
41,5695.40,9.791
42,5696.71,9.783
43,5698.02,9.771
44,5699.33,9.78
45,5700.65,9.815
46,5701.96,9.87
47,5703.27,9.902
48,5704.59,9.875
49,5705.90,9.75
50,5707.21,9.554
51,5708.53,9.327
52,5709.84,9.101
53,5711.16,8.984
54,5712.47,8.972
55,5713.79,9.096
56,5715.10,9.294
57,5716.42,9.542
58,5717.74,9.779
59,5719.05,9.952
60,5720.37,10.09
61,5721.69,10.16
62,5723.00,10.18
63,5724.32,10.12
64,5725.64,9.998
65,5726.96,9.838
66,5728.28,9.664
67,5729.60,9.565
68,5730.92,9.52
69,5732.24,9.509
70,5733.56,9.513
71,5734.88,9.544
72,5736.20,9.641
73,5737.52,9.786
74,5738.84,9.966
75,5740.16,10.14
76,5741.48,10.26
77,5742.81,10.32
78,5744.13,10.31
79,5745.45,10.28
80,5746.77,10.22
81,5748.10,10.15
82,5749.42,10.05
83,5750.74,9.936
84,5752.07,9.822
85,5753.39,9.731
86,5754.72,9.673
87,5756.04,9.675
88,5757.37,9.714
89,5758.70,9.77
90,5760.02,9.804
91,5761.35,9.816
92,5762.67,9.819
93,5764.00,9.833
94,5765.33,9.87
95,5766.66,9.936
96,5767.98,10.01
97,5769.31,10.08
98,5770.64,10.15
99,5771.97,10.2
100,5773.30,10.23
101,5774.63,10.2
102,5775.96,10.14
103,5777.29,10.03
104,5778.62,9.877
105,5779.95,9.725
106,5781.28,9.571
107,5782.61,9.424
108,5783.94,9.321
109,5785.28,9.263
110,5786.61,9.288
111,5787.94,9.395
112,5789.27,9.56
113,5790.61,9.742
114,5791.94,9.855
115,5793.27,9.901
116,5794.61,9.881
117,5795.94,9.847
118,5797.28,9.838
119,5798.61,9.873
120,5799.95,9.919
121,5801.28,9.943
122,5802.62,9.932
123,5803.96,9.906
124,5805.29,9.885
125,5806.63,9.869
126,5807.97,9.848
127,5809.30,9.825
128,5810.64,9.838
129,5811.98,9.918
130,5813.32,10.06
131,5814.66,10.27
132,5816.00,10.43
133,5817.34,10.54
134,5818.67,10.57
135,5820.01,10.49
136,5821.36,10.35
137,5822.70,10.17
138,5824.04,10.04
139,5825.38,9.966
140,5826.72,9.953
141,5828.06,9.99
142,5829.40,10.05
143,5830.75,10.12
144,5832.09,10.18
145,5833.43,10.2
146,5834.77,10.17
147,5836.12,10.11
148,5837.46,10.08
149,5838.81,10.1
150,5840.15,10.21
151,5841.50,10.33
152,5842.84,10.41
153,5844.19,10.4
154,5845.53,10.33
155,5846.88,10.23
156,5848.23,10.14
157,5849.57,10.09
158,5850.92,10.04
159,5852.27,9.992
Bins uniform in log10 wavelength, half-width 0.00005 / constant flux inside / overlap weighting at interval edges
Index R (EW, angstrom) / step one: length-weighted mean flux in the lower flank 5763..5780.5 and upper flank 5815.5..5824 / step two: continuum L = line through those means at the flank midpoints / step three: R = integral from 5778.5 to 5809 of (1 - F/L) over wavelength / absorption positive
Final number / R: 1.40 angstrom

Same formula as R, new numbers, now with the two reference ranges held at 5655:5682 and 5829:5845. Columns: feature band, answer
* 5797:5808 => 0.2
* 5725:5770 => 0.2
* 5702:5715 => 0.5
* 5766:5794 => 0.6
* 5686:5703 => 0.1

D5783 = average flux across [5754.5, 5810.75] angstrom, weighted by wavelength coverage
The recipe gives 9.82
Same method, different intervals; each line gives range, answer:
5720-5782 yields 9.92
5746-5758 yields 9.89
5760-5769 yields 9.88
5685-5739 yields 9.64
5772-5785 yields 9.83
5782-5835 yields 9.94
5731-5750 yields 9.97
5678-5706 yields 9.69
